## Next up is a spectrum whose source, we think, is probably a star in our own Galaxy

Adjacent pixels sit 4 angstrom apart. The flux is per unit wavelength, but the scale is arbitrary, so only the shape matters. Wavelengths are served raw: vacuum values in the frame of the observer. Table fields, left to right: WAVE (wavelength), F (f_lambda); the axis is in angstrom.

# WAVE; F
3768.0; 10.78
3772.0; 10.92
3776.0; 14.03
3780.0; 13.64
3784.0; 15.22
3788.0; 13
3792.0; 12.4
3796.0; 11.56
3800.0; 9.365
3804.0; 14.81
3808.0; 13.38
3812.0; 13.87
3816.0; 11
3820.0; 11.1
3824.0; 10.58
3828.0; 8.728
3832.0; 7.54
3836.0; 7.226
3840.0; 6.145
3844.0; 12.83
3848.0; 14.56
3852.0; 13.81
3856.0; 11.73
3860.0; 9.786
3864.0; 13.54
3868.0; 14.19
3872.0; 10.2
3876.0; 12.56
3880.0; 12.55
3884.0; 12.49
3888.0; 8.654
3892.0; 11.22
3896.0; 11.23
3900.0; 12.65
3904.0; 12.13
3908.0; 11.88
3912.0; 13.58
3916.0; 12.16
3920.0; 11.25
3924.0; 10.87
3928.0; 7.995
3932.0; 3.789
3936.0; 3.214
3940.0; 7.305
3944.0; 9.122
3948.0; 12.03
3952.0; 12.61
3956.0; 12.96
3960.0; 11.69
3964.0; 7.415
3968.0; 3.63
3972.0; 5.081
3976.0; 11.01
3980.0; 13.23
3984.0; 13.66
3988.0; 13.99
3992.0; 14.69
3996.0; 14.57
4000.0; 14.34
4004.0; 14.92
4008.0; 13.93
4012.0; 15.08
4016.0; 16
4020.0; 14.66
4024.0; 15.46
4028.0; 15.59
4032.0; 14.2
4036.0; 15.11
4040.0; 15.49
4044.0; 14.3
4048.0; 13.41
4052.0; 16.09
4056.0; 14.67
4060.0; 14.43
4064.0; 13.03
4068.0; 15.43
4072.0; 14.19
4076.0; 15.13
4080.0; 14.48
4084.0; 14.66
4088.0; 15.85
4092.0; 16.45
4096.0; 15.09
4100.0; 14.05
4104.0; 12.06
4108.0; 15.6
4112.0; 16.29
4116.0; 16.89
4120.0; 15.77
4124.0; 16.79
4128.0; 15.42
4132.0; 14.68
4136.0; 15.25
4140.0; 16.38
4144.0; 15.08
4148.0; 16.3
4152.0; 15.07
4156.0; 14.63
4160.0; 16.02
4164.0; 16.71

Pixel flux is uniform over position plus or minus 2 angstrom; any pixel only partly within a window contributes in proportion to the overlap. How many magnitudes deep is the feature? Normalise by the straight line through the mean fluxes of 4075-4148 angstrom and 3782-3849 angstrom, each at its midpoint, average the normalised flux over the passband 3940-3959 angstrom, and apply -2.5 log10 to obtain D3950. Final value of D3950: 0.17 mag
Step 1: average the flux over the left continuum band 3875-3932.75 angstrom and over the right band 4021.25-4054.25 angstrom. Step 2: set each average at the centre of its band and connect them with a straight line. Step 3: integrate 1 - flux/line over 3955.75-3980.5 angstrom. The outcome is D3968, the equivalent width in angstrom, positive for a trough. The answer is 8.0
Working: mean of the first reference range 11.1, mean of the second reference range 14.9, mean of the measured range 8.79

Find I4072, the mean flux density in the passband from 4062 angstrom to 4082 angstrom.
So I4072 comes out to 14.5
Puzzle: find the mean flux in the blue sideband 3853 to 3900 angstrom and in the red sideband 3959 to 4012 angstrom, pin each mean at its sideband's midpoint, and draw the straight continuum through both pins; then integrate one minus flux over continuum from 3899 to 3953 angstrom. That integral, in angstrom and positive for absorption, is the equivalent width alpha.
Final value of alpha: 8.4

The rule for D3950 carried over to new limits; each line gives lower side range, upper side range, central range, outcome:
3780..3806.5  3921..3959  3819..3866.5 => 0.08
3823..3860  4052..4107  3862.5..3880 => -0.16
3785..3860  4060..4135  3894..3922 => 0.03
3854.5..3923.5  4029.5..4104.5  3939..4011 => 0.15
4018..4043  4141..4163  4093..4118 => 0.02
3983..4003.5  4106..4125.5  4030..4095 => 0.04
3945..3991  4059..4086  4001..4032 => -0.20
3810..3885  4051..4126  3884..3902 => 0.08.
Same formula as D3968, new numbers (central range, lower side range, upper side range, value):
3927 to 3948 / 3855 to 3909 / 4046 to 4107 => 9.75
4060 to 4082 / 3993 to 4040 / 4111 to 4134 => 1.43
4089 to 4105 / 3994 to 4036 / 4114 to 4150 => 0.93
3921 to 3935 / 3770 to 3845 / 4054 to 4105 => 5.80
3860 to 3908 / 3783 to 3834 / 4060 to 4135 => 2.68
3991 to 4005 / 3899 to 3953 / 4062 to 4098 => -2.66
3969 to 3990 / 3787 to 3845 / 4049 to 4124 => 3.72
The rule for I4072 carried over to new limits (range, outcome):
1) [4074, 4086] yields 14.8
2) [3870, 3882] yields 11.8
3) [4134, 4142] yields 15.8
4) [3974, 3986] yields 12.6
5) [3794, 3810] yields 12.3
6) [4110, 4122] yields 16.3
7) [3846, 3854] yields 14.2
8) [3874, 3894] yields 11.5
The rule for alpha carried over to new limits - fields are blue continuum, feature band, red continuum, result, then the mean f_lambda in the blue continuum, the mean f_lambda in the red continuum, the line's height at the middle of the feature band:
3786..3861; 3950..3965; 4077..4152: 1.97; 11.3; 15.4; 13.2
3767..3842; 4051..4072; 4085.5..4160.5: 0.05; 11.3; 15.4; 14.6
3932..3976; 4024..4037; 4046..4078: -2.33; 8.41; 14.5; 12.8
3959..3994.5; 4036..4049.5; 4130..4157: -2.30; 10.5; 15.4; 12.4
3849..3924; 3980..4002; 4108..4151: -0.82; 12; 15.9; 13.6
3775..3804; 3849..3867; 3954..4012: 0.08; 12.8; 11.9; 12.5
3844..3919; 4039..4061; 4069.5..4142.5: -0.32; 12.2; 15.3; 14.5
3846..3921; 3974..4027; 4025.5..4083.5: -1.55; 12.1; 14.7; 13.9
